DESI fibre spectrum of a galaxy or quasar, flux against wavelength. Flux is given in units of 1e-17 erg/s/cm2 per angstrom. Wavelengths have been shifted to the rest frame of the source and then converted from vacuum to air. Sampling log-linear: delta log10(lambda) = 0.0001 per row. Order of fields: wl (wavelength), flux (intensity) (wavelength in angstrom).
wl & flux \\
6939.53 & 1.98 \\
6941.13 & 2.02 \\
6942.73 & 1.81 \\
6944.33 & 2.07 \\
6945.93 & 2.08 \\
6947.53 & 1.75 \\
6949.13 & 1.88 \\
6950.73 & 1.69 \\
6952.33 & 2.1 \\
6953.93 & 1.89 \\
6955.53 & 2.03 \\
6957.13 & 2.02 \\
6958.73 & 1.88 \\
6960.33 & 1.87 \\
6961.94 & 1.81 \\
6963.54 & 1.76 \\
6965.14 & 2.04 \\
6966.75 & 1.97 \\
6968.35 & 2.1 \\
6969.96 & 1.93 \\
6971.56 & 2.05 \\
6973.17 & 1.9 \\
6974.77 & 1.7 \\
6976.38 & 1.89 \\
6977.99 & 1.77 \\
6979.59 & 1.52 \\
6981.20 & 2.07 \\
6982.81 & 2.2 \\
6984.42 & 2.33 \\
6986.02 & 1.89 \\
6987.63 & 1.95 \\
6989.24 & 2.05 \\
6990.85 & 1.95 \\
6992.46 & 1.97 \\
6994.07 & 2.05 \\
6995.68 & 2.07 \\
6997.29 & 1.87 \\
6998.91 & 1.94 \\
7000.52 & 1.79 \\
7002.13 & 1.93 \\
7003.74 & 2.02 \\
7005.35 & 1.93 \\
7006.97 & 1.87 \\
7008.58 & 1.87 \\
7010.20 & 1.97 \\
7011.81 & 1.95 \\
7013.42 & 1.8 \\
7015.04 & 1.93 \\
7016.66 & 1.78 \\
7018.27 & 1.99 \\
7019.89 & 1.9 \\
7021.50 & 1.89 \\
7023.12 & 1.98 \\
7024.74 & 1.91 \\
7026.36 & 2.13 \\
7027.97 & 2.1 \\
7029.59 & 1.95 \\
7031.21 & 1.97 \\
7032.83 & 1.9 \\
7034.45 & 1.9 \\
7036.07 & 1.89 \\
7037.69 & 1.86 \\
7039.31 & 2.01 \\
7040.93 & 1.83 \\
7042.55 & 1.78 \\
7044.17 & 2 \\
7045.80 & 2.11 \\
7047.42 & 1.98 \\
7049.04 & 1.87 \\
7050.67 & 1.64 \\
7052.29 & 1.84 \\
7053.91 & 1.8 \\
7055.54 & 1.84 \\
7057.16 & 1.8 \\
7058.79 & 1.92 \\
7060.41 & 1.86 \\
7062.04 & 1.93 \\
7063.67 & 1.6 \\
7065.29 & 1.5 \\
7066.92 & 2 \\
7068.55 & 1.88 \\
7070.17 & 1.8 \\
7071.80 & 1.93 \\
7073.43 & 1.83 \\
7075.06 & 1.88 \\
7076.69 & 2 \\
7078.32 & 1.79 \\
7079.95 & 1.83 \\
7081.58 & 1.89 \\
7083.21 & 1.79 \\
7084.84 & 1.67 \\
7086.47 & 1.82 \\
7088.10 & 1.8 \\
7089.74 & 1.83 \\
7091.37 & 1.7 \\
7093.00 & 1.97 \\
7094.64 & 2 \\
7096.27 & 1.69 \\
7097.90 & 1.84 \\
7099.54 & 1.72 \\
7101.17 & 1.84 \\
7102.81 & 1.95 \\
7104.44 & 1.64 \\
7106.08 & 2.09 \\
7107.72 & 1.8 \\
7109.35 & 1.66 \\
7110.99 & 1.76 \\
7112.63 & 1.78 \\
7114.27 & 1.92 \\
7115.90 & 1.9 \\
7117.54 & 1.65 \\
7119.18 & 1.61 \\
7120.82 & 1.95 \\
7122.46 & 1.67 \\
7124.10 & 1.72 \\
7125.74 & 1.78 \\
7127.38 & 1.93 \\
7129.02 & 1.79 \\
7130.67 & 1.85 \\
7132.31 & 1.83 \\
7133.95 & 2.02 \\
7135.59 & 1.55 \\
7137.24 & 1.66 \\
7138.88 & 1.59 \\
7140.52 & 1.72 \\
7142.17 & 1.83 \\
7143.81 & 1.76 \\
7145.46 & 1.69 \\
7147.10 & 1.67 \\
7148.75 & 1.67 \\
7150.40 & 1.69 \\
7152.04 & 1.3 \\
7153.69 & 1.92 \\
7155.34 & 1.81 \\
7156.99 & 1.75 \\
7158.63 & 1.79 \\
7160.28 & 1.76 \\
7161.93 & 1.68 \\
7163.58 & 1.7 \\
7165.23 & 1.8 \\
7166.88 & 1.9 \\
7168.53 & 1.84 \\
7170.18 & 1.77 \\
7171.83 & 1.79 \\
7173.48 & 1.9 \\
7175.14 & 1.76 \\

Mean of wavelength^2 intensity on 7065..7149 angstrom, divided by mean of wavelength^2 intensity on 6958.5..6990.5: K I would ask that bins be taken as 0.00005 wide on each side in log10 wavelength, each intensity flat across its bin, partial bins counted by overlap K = 0.97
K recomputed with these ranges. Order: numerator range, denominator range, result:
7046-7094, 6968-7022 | 0.97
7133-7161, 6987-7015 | 0.92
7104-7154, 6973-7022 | 0.94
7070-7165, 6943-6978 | 0.97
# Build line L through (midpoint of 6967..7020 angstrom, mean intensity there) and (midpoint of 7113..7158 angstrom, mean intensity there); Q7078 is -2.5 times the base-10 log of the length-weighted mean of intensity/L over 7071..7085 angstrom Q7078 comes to -0.02 mag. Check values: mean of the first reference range 1.94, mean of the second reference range 1.75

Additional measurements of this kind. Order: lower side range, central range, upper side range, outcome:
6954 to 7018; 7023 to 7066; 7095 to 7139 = -0.01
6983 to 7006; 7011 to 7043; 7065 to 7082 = 0.01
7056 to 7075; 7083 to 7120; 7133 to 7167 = -0.01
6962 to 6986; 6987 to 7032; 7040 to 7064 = -0.02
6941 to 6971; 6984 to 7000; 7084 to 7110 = -0.05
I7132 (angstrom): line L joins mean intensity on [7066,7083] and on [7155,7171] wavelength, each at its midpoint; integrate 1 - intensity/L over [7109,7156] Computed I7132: 1.7 angstrom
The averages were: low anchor 1.88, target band 1.75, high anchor 1.78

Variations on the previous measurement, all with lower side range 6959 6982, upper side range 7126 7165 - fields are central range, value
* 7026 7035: -0.8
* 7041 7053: -0.4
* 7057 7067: 0.1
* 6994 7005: -0.5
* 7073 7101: -0.6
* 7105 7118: -0.4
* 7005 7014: -0.2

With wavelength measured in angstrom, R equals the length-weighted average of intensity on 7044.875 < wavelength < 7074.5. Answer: 1.84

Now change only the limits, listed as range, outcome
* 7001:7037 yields 1.93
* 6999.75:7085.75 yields 1.88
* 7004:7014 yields 1.91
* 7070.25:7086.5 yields 1.84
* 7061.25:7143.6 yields 1.8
